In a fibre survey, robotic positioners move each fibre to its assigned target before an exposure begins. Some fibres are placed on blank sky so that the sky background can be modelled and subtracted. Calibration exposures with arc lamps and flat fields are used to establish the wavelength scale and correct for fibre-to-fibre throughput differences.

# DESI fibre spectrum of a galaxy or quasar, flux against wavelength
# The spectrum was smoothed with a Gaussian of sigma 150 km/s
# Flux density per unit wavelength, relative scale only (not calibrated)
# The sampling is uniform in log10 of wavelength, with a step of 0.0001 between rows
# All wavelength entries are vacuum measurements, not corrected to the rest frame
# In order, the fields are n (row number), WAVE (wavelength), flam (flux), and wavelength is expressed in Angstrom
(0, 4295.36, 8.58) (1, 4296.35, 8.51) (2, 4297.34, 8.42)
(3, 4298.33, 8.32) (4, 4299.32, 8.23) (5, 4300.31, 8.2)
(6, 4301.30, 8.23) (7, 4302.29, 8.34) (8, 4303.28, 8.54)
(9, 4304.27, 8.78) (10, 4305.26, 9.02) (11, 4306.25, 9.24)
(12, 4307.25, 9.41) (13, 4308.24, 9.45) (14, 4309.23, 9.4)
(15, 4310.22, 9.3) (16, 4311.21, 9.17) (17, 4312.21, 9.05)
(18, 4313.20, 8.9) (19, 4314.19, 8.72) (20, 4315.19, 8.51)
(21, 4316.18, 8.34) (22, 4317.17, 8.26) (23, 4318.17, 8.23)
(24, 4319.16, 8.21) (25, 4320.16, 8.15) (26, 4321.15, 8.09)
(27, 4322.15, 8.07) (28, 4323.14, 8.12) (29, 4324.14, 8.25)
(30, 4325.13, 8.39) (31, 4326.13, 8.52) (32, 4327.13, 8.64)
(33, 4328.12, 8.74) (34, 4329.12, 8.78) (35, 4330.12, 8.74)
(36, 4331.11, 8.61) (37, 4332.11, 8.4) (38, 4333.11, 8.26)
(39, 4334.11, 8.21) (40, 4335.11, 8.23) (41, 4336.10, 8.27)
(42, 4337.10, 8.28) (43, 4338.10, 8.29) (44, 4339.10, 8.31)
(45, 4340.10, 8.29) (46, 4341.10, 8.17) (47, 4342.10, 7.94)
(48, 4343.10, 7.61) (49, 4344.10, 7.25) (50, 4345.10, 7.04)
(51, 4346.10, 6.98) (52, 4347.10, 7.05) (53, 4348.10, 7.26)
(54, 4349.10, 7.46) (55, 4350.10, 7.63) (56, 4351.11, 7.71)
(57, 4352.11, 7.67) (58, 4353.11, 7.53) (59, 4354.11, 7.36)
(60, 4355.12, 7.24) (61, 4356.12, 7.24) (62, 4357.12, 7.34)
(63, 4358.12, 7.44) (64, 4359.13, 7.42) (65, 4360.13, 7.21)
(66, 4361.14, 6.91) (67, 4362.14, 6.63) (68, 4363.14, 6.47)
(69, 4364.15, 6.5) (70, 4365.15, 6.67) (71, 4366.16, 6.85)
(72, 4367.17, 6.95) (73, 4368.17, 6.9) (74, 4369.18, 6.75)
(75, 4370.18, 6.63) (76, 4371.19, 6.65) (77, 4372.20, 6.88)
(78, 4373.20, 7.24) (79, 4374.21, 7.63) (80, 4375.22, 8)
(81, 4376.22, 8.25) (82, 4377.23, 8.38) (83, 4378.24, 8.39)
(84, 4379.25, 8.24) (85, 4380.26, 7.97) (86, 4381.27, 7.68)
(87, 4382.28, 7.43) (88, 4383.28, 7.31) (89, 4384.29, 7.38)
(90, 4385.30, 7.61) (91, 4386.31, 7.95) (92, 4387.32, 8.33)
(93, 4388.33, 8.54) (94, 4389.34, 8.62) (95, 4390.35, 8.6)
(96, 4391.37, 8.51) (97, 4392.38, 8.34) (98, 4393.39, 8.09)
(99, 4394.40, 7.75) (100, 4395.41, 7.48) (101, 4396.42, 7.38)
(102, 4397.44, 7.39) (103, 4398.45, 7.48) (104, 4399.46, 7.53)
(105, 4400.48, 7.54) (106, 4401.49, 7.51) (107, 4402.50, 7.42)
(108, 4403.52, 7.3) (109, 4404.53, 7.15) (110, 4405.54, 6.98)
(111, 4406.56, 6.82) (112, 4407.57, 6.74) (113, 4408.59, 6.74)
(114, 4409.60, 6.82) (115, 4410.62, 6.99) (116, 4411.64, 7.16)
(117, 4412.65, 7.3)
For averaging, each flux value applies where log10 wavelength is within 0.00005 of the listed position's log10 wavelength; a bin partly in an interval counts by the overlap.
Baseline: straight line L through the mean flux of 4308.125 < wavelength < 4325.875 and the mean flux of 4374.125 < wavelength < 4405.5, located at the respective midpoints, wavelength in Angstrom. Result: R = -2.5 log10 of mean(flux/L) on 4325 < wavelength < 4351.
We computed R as 0.04 mag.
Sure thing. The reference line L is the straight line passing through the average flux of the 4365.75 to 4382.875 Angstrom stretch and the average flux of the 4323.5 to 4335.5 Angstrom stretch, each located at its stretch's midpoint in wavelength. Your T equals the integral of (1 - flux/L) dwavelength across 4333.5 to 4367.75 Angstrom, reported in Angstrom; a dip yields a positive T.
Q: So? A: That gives 2.4 Angstrom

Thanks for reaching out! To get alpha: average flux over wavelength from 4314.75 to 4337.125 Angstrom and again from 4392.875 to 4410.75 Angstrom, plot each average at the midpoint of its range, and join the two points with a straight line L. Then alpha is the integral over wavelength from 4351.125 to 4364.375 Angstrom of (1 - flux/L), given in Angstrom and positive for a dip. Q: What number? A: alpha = 1.2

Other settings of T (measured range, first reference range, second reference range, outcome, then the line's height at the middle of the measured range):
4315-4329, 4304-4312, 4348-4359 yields 0.55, 8.68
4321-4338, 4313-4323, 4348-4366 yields -0.86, 7.99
